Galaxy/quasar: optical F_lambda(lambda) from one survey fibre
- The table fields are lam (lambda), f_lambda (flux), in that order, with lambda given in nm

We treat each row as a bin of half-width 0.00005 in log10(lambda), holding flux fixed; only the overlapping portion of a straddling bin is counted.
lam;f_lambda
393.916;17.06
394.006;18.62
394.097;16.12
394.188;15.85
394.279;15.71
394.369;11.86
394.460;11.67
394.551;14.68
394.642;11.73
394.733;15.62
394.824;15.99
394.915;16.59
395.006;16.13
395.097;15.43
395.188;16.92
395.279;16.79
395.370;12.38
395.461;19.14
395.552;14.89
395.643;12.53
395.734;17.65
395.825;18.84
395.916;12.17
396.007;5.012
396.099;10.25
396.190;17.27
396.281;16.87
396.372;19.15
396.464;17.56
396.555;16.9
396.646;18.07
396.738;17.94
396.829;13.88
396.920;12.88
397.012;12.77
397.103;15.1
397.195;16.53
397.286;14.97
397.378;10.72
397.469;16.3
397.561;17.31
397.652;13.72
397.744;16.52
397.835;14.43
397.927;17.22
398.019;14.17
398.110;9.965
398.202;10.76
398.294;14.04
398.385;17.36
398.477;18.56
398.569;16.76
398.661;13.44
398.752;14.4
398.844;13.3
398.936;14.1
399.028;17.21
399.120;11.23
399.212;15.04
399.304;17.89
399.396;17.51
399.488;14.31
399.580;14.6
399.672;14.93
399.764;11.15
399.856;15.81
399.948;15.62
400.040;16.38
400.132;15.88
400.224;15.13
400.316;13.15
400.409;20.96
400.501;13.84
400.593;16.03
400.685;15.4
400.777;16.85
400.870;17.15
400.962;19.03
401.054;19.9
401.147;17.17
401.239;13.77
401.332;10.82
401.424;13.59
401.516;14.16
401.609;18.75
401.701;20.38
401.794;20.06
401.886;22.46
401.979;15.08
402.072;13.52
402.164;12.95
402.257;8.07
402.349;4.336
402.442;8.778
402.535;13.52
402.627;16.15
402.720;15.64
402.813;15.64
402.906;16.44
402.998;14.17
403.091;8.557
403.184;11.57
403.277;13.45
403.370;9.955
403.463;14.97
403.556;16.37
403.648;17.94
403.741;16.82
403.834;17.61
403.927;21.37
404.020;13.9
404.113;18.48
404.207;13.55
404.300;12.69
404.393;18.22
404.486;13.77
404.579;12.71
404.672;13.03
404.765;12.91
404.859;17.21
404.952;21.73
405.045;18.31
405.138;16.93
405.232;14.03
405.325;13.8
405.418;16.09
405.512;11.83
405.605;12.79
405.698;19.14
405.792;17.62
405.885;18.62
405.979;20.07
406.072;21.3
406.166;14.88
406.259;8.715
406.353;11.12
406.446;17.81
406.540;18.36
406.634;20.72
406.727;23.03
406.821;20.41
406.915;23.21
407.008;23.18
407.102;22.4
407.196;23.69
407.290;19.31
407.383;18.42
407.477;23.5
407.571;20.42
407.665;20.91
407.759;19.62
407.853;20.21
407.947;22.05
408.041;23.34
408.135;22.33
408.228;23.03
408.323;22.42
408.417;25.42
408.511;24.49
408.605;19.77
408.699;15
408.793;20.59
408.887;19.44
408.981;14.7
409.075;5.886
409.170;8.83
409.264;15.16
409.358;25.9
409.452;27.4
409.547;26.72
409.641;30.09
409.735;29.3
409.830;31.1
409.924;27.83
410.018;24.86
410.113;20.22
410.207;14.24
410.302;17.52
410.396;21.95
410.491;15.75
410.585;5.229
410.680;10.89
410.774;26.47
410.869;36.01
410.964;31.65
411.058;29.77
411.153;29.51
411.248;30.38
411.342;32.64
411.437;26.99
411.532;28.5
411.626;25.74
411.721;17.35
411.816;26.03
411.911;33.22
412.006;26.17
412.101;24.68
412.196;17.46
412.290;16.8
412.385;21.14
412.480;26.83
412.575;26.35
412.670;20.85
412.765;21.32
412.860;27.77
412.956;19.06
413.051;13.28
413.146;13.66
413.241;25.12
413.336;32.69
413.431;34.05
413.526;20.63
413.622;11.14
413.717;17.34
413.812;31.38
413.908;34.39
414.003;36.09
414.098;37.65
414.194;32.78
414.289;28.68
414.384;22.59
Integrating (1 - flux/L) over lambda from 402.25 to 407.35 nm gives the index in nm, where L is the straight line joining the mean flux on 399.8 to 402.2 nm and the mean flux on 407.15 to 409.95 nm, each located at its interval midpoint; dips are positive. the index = 0.81 nm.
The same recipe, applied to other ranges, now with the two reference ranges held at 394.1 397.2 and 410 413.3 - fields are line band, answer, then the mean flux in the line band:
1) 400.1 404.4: 0.740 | 15.2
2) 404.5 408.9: 0.387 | 18.8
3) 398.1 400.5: 0.264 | 15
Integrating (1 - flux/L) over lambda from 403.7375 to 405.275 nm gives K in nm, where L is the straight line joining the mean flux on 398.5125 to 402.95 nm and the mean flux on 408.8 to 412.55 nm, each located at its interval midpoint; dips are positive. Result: 0.18 nm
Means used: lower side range 15.2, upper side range 23.1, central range 16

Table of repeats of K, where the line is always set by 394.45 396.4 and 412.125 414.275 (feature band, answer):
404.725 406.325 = 0.328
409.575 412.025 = -0.184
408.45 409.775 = 0.125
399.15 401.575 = 0.272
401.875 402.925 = 0.310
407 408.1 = 0.005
